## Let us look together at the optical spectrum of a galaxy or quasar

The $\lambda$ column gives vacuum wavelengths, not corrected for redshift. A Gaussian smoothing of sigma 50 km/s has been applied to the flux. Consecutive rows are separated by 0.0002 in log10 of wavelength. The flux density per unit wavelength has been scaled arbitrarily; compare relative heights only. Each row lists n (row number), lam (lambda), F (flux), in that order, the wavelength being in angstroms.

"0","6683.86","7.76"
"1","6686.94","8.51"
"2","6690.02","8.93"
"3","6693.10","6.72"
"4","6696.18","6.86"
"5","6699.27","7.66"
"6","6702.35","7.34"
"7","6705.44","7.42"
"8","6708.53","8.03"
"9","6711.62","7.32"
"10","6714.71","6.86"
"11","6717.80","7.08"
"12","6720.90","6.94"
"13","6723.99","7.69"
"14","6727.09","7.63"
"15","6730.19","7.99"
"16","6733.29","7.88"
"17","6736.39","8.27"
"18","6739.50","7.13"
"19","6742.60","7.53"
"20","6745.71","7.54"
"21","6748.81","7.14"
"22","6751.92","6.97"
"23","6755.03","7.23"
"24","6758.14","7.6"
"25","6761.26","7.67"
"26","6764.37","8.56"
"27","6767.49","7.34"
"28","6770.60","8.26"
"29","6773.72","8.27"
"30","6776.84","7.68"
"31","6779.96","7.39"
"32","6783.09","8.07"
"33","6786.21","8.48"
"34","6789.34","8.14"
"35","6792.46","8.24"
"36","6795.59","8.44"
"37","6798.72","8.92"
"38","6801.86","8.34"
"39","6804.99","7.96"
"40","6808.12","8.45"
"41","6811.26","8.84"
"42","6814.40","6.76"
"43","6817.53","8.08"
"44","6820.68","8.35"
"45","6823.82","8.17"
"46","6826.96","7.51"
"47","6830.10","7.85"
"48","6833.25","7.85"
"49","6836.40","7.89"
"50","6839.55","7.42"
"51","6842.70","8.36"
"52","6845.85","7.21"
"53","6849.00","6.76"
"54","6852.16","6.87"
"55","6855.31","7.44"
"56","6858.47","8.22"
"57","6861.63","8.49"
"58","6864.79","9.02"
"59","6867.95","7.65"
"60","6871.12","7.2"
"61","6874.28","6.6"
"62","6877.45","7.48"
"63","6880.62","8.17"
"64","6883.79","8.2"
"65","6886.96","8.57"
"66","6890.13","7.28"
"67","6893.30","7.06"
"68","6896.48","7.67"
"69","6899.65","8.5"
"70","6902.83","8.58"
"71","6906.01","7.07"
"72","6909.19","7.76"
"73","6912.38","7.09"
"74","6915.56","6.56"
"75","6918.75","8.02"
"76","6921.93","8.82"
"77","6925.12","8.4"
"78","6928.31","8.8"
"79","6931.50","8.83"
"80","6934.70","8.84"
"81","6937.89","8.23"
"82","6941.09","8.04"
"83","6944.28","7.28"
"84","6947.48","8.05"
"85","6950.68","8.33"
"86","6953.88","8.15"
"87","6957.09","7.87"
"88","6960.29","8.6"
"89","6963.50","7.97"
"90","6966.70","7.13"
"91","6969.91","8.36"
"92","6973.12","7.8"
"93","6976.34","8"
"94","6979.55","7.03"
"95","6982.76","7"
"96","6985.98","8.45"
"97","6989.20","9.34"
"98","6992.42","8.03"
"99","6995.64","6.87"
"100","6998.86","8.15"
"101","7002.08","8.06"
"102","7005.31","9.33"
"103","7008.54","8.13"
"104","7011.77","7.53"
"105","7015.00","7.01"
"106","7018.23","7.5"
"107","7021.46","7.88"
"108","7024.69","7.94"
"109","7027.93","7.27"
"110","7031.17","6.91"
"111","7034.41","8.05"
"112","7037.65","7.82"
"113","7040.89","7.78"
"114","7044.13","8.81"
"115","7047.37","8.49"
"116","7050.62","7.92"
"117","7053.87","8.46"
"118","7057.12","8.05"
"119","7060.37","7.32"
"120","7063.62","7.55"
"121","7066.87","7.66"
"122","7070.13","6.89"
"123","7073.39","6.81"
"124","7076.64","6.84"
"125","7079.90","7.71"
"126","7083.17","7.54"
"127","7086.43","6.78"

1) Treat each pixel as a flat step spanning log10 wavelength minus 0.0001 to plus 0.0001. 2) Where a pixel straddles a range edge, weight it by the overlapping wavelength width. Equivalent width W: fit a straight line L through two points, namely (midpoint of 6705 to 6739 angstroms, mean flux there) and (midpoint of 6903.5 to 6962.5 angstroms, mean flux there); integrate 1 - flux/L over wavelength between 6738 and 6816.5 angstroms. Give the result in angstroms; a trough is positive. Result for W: -2.1 angstroms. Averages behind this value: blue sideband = 7.55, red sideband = 8.05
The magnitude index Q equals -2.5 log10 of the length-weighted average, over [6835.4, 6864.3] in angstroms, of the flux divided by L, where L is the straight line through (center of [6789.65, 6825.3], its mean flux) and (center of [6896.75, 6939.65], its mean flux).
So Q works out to 0.07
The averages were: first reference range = 8.23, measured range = 7.68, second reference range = 8.1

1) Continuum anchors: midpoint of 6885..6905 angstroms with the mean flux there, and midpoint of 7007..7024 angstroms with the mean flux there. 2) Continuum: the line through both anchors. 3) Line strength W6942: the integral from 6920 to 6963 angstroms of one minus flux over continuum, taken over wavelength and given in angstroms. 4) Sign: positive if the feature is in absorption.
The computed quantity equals -2.8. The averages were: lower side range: 7.93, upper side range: 7.63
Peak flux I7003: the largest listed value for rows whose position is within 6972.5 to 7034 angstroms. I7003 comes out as 9.34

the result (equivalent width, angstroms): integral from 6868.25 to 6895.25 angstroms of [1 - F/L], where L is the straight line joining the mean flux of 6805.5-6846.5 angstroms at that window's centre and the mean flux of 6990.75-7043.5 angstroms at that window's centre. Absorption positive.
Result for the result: 1.0 angstroms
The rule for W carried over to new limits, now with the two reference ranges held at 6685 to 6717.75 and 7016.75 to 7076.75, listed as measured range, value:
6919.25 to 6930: -1.4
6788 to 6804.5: -1.7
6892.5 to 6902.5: -0.3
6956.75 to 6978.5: -0.8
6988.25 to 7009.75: -1.6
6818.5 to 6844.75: -1.1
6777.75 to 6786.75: -0.4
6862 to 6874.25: -0.3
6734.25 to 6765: 0.1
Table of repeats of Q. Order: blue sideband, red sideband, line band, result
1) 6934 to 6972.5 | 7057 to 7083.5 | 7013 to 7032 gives 0.03 mag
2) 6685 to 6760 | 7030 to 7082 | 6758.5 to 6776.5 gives -0.06 mag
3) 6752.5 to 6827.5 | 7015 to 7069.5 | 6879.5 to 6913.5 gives 0.02 mag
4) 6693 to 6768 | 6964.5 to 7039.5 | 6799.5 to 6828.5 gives -0.07 mag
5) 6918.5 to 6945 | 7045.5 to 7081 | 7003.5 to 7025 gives 0.00 mag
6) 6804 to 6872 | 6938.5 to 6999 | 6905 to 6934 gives -0.01 mag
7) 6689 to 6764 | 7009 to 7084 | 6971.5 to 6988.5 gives -0.02 mag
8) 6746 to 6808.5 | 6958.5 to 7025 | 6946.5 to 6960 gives -0.03 mag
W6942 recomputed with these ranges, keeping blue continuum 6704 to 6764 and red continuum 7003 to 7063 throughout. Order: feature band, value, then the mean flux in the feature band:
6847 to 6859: 0.6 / 7.24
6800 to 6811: -1.1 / 8.33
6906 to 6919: 0.8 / 7.25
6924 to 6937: -1.6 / 8.7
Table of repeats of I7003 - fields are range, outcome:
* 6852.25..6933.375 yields 9.02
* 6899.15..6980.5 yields 8.84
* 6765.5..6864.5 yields 8.92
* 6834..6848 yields 8.36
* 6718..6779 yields 8.56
